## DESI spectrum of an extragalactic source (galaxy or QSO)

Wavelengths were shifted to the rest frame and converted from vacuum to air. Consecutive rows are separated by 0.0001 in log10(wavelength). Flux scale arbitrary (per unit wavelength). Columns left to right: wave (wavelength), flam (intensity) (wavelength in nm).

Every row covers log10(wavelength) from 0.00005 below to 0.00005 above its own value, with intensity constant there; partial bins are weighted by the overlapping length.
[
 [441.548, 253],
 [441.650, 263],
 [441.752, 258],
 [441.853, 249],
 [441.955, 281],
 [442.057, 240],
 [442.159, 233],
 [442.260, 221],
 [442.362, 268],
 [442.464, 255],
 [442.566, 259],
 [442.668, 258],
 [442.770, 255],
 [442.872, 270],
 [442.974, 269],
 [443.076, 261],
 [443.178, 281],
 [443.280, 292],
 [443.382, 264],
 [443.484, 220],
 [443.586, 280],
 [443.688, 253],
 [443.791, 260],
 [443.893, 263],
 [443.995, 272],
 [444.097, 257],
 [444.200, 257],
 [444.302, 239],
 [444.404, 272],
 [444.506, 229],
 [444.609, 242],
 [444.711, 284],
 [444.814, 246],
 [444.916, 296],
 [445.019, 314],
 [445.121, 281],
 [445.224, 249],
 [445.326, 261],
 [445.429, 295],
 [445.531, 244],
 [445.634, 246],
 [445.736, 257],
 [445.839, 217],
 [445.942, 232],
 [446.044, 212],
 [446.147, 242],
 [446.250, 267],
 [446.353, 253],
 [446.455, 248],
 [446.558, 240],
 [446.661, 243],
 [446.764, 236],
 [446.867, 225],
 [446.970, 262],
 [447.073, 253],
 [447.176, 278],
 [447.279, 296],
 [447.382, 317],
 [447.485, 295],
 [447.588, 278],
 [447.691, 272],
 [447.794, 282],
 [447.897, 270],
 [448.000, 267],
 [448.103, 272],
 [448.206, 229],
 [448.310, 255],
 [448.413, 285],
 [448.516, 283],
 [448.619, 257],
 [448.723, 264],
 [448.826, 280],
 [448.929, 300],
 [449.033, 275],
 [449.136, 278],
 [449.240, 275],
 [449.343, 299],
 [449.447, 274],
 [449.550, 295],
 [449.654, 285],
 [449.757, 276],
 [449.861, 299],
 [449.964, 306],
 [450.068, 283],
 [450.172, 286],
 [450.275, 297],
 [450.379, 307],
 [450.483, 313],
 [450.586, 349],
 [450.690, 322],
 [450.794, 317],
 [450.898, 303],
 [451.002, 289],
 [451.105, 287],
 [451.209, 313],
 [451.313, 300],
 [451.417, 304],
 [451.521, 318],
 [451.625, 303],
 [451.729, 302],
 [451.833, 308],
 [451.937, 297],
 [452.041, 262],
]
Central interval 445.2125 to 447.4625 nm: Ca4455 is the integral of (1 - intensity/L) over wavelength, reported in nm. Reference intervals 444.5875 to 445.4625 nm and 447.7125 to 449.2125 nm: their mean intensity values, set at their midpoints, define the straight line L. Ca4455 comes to 0.16 nm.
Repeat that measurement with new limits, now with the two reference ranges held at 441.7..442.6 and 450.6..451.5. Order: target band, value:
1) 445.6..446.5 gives 0.112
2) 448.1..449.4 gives 0.085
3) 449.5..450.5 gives 0.020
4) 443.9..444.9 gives 0.031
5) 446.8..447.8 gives 0.030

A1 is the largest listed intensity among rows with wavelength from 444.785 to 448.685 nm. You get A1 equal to 317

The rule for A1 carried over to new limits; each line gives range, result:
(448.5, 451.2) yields 349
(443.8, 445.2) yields 314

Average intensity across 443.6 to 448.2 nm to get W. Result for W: 261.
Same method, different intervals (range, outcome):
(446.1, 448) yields 264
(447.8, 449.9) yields 276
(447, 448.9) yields 274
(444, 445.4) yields 264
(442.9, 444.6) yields 260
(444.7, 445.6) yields 273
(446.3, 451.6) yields 282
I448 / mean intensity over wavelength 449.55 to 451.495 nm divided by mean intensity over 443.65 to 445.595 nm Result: 1.1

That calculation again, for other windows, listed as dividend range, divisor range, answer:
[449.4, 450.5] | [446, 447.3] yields 1.17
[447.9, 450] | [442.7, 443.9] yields 1.05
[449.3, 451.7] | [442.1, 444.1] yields 1.16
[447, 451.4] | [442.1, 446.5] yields 1.12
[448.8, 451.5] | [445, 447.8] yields 1.14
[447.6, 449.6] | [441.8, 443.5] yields 1.06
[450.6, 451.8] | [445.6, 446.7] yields 1.27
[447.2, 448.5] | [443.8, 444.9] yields 1.07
